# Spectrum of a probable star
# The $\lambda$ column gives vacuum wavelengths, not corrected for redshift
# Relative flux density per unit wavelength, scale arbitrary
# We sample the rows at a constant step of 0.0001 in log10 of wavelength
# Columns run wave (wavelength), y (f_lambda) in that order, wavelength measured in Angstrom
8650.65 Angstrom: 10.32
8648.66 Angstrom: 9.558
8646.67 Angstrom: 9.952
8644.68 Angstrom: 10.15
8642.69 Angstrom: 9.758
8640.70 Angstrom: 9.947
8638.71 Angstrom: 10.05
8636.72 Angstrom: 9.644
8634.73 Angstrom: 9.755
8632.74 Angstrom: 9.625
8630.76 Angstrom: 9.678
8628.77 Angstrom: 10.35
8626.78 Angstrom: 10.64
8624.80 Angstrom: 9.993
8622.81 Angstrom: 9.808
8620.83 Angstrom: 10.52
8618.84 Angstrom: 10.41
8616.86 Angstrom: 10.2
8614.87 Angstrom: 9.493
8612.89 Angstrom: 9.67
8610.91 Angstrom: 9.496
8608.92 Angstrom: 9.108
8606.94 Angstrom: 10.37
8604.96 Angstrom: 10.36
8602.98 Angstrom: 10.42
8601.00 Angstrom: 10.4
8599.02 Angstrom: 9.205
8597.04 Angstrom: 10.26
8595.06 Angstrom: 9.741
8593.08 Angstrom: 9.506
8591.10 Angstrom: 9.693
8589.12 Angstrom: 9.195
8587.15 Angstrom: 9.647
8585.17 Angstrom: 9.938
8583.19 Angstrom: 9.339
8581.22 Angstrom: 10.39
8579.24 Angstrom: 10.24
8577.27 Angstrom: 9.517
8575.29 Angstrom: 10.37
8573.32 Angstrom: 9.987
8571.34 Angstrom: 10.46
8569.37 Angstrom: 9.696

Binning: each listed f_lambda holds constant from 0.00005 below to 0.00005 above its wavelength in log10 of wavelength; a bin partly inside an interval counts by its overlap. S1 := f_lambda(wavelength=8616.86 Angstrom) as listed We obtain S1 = 10.2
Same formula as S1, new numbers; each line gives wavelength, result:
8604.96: 10.36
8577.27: 9.517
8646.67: 9.952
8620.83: 10.52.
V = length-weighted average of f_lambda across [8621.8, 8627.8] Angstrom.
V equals 10.2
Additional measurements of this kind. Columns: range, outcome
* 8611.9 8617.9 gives 9.8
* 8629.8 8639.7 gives 9.75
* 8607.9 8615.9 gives 9.44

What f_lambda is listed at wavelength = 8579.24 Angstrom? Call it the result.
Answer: 10.24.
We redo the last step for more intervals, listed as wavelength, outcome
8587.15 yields 9.647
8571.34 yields 10.46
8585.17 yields 9.938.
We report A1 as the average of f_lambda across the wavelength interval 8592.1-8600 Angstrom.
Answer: 9.68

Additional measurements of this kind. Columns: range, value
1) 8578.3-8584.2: 9.98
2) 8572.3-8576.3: 10.2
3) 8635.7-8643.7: 9.85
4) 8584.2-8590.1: 9.6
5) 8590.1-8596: 9.64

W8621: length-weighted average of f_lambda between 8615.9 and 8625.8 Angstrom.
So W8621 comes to 10.2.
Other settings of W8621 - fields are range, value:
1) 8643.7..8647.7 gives 10.1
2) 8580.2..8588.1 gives 9.83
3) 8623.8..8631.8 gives 10.2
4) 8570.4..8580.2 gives 10.1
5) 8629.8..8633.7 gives 9.67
